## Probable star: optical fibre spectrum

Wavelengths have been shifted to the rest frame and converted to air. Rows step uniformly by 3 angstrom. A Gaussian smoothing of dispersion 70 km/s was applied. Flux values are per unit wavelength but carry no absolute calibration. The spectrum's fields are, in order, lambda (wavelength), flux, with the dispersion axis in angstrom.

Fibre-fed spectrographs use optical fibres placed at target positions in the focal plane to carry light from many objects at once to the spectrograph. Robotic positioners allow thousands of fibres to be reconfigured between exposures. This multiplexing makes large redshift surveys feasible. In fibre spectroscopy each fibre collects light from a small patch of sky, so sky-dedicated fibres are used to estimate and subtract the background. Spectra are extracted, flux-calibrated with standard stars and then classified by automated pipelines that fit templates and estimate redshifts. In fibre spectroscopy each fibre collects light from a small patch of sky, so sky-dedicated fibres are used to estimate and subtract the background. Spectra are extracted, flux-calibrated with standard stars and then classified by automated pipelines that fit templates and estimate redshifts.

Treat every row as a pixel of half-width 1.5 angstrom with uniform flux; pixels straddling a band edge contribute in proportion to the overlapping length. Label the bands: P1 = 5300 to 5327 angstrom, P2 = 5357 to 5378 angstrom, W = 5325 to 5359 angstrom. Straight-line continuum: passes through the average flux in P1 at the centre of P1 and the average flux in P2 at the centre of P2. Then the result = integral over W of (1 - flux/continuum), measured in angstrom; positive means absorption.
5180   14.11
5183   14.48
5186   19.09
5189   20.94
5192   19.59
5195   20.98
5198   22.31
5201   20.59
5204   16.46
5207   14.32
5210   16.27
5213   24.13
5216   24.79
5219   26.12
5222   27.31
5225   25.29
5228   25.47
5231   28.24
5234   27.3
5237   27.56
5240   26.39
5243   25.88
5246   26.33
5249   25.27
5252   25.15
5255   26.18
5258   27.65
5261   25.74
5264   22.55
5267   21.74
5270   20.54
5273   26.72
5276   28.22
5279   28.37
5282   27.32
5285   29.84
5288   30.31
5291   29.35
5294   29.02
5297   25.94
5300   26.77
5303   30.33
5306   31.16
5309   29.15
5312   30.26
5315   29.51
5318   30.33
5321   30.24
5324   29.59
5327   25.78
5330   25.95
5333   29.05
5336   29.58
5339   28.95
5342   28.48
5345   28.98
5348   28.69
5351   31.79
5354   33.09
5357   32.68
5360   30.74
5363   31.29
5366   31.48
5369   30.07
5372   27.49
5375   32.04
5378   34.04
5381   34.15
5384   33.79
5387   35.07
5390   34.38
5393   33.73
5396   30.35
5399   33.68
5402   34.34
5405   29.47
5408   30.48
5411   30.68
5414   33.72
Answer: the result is 1.1 angstrom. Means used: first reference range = 29.6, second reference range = 30.9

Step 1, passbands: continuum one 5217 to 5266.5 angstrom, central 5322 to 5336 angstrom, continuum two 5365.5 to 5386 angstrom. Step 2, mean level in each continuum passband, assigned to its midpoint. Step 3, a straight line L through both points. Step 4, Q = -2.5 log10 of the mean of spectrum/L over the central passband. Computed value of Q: 0.08 mag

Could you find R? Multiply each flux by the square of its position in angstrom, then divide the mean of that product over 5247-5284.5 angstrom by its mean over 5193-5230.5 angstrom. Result 1.18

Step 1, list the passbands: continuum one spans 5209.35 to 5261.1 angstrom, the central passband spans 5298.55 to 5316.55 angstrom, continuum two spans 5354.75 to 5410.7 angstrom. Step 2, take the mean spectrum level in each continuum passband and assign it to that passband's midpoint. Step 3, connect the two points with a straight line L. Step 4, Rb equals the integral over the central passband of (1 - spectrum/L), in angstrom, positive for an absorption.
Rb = -0.4 angstrom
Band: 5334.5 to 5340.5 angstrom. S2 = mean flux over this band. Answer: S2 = 29.3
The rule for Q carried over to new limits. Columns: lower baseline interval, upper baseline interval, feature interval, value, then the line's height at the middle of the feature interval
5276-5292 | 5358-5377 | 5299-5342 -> 0.02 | 29.7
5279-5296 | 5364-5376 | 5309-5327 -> 0.00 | 29.5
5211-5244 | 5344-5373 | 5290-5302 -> 0.03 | 28.5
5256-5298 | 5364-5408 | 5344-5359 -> -0.02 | 30.6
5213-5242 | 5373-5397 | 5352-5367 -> 0.01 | 32.2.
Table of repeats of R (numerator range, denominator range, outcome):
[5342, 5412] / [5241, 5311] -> 1.22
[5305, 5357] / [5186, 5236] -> 1.38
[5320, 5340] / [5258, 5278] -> 1.18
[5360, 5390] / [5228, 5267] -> 1.30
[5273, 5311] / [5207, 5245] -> 1.18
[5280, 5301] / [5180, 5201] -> 1.53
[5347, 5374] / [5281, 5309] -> 1.09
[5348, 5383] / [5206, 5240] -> 1.36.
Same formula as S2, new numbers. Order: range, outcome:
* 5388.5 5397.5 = 32.8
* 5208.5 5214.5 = 20.2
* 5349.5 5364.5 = 31.9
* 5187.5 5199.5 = 21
